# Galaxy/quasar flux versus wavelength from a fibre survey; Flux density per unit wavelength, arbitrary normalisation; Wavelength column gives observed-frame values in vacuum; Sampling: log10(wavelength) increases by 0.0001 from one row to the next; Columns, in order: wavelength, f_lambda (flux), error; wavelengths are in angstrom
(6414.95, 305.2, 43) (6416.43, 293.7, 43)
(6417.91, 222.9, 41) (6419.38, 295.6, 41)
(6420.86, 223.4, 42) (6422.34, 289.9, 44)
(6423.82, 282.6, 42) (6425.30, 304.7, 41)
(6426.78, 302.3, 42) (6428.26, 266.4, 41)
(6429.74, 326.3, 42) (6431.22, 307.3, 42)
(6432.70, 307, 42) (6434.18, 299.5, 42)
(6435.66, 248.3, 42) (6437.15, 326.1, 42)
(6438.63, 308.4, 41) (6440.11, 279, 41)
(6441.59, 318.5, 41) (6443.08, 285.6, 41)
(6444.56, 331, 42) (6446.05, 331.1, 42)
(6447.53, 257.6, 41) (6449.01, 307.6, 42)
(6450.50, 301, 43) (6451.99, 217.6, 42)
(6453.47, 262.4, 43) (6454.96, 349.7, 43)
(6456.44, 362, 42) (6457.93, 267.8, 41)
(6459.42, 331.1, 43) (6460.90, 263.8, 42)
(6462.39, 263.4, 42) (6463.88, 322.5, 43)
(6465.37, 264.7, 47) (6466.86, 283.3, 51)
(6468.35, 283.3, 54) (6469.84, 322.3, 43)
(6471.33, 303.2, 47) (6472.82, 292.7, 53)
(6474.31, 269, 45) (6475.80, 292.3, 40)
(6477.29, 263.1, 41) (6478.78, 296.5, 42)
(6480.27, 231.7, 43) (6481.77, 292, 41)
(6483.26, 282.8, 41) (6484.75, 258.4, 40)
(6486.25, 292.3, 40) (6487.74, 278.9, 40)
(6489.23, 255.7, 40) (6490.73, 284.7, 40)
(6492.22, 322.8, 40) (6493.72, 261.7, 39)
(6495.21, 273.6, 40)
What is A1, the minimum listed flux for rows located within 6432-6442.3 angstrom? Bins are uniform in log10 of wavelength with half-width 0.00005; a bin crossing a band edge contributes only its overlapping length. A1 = 248.3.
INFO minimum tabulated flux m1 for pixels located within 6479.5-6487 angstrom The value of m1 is 231.7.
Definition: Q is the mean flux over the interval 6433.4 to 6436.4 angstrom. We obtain 275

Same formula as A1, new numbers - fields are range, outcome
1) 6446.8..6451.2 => 257.6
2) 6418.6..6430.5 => 223.4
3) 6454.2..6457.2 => 349.7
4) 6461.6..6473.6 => 263.4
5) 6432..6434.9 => 299.5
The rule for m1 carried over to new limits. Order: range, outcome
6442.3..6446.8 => 285.6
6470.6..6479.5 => 263.1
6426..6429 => 266.4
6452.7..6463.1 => 262.4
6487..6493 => 255.7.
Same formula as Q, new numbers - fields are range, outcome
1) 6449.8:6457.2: 299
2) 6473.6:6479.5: 280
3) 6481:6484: 287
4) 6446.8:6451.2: 289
